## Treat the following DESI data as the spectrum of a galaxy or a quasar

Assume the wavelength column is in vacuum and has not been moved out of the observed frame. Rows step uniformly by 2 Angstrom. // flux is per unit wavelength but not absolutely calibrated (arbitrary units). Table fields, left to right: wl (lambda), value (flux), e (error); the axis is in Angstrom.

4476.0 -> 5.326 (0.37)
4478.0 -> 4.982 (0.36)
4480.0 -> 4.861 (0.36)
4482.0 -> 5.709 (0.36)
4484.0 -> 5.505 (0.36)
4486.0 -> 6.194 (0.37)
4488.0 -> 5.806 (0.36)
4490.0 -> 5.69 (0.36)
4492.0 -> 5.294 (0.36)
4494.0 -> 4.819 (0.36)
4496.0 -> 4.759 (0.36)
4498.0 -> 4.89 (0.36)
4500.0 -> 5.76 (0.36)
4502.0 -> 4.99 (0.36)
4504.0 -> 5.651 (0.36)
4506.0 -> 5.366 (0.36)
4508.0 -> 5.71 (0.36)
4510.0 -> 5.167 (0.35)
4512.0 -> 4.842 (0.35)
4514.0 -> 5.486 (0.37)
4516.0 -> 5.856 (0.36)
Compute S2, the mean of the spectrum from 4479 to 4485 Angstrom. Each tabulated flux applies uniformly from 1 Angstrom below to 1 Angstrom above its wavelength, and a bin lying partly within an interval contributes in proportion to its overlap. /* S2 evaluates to 5.36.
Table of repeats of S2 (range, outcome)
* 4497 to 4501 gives 5.32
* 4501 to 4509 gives 5.43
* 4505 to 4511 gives 5.41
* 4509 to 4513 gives 5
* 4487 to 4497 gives 5.27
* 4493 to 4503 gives 5.04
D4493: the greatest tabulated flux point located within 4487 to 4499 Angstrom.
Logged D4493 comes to 5.806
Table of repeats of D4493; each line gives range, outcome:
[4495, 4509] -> 5.76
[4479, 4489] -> 6.194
